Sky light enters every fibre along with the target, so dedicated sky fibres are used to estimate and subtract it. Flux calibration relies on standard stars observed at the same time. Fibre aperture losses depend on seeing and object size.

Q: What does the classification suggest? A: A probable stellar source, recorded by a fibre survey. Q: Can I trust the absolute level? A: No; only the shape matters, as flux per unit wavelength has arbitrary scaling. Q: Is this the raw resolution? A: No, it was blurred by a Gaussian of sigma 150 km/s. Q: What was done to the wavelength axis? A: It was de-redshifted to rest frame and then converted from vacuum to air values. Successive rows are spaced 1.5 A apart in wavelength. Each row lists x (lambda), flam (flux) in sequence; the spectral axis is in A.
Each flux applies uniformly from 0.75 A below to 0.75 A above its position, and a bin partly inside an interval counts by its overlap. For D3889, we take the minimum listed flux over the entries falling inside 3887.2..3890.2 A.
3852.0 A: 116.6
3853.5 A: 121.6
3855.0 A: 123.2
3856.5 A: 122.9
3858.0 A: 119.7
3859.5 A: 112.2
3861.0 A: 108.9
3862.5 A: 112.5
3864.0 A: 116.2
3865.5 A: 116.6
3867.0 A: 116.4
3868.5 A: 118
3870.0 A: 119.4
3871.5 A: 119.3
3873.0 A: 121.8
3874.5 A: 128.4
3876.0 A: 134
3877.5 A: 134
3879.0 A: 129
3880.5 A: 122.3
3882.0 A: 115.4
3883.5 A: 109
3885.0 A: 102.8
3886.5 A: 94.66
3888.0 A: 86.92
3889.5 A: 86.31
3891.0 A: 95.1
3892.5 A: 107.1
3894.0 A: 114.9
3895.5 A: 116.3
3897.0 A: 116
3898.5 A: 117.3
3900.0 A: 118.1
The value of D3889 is 86.31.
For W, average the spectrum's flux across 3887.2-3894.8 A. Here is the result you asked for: 98.2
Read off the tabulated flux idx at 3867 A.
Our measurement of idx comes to 116.4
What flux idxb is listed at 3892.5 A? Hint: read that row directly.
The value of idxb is 107.1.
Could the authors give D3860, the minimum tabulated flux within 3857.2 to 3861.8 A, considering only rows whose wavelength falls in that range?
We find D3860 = 108.9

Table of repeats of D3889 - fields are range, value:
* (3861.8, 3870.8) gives 112.5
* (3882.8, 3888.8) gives 86.92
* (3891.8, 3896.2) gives 107.1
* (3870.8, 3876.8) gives 119.3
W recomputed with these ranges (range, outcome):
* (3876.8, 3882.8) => 125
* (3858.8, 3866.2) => 113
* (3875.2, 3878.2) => 134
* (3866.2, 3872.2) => 118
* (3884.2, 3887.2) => 99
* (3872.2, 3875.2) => 125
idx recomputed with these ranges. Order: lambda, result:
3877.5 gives 134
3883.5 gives 109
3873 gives 121.8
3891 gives 95.1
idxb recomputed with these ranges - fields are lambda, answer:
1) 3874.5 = 128.4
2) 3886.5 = 94.66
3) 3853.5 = 121.6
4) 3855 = 123.2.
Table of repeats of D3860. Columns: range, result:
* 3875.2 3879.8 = 129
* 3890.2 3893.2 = 95.1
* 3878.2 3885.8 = 102.8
